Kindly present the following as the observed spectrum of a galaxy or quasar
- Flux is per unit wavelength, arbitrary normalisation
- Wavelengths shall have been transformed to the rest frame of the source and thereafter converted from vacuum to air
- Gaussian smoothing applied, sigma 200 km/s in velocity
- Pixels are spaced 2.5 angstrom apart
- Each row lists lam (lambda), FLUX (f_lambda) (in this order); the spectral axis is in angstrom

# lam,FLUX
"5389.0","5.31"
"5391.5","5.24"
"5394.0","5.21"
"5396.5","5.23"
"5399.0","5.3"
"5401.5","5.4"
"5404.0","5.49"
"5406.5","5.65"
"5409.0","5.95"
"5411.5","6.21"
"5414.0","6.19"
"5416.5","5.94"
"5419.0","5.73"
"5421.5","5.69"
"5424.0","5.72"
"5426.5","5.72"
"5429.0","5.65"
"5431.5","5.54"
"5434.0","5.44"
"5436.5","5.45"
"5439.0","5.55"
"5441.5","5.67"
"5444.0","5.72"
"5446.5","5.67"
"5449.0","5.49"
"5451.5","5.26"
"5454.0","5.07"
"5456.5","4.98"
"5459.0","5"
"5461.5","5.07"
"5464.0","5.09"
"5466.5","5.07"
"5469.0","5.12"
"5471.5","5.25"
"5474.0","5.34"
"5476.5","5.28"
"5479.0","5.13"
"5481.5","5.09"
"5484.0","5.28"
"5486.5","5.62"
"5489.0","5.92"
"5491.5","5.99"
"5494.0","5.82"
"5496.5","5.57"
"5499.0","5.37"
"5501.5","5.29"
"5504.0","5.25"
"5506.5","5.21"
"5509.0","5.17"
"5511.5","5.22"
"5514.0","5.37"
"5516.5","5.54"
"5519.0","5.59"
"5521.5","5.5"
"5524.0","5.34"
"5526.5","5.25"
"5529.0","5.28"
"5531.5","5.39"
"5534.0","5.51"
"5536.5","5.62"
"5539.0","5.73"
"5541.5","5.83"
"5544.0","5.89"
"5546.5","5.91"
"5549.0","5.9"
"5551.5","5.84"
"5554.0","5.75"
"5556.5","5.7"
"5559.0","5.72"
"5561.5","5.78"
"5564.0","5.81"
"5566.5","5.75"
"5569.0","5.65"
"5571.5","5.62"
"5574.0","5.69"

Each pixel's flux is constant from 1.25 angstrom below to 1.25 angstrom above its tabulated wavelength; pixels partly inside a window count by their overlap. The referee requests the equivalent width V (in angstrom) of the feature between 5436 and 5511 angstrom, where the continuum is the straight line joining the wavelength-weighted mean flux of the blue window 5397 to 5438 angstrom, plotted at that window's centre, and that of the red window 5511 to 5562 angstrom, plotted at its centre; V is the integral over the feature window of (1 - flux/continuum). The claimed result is 3.84 angstrom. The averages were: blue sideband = 5.68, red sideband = 5.61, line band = 5.36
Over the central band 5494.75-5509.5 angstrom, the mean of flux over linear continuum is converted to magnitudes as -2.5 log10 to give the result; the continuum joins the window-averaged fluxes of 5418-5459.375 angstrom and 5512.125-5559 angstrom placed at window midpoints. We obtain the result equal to 0.05 mag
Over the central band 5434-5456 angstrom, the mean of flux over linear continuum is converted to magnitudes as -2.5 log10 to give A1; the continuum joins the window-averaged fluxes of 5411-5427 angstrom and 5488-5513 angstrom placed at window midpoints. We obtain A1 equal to 0.06 mag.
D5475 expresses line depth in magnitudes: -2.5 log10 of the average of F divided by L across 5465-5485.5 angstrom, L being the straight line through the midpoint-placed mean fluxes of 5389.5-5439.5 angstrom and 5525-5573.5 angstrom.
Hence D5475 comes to 0.09 mag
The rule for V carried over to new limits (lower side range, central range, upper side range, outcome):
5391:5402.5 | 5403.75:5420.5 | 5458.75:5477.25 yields -2.08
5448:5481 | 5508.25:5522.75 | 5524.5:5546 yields 0.13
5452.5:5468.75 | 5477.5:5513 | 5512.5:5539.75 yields -1.05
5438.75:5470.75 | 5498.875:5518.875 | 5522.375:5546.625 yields 0.56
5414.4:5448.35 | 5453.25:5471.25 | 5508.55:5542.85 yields 1.70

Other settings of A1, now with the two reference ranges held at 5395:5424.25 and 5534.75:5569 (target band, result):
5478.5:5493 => 0.04 mag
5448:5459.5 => 0.11 mag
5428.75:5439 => 0.04 mag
